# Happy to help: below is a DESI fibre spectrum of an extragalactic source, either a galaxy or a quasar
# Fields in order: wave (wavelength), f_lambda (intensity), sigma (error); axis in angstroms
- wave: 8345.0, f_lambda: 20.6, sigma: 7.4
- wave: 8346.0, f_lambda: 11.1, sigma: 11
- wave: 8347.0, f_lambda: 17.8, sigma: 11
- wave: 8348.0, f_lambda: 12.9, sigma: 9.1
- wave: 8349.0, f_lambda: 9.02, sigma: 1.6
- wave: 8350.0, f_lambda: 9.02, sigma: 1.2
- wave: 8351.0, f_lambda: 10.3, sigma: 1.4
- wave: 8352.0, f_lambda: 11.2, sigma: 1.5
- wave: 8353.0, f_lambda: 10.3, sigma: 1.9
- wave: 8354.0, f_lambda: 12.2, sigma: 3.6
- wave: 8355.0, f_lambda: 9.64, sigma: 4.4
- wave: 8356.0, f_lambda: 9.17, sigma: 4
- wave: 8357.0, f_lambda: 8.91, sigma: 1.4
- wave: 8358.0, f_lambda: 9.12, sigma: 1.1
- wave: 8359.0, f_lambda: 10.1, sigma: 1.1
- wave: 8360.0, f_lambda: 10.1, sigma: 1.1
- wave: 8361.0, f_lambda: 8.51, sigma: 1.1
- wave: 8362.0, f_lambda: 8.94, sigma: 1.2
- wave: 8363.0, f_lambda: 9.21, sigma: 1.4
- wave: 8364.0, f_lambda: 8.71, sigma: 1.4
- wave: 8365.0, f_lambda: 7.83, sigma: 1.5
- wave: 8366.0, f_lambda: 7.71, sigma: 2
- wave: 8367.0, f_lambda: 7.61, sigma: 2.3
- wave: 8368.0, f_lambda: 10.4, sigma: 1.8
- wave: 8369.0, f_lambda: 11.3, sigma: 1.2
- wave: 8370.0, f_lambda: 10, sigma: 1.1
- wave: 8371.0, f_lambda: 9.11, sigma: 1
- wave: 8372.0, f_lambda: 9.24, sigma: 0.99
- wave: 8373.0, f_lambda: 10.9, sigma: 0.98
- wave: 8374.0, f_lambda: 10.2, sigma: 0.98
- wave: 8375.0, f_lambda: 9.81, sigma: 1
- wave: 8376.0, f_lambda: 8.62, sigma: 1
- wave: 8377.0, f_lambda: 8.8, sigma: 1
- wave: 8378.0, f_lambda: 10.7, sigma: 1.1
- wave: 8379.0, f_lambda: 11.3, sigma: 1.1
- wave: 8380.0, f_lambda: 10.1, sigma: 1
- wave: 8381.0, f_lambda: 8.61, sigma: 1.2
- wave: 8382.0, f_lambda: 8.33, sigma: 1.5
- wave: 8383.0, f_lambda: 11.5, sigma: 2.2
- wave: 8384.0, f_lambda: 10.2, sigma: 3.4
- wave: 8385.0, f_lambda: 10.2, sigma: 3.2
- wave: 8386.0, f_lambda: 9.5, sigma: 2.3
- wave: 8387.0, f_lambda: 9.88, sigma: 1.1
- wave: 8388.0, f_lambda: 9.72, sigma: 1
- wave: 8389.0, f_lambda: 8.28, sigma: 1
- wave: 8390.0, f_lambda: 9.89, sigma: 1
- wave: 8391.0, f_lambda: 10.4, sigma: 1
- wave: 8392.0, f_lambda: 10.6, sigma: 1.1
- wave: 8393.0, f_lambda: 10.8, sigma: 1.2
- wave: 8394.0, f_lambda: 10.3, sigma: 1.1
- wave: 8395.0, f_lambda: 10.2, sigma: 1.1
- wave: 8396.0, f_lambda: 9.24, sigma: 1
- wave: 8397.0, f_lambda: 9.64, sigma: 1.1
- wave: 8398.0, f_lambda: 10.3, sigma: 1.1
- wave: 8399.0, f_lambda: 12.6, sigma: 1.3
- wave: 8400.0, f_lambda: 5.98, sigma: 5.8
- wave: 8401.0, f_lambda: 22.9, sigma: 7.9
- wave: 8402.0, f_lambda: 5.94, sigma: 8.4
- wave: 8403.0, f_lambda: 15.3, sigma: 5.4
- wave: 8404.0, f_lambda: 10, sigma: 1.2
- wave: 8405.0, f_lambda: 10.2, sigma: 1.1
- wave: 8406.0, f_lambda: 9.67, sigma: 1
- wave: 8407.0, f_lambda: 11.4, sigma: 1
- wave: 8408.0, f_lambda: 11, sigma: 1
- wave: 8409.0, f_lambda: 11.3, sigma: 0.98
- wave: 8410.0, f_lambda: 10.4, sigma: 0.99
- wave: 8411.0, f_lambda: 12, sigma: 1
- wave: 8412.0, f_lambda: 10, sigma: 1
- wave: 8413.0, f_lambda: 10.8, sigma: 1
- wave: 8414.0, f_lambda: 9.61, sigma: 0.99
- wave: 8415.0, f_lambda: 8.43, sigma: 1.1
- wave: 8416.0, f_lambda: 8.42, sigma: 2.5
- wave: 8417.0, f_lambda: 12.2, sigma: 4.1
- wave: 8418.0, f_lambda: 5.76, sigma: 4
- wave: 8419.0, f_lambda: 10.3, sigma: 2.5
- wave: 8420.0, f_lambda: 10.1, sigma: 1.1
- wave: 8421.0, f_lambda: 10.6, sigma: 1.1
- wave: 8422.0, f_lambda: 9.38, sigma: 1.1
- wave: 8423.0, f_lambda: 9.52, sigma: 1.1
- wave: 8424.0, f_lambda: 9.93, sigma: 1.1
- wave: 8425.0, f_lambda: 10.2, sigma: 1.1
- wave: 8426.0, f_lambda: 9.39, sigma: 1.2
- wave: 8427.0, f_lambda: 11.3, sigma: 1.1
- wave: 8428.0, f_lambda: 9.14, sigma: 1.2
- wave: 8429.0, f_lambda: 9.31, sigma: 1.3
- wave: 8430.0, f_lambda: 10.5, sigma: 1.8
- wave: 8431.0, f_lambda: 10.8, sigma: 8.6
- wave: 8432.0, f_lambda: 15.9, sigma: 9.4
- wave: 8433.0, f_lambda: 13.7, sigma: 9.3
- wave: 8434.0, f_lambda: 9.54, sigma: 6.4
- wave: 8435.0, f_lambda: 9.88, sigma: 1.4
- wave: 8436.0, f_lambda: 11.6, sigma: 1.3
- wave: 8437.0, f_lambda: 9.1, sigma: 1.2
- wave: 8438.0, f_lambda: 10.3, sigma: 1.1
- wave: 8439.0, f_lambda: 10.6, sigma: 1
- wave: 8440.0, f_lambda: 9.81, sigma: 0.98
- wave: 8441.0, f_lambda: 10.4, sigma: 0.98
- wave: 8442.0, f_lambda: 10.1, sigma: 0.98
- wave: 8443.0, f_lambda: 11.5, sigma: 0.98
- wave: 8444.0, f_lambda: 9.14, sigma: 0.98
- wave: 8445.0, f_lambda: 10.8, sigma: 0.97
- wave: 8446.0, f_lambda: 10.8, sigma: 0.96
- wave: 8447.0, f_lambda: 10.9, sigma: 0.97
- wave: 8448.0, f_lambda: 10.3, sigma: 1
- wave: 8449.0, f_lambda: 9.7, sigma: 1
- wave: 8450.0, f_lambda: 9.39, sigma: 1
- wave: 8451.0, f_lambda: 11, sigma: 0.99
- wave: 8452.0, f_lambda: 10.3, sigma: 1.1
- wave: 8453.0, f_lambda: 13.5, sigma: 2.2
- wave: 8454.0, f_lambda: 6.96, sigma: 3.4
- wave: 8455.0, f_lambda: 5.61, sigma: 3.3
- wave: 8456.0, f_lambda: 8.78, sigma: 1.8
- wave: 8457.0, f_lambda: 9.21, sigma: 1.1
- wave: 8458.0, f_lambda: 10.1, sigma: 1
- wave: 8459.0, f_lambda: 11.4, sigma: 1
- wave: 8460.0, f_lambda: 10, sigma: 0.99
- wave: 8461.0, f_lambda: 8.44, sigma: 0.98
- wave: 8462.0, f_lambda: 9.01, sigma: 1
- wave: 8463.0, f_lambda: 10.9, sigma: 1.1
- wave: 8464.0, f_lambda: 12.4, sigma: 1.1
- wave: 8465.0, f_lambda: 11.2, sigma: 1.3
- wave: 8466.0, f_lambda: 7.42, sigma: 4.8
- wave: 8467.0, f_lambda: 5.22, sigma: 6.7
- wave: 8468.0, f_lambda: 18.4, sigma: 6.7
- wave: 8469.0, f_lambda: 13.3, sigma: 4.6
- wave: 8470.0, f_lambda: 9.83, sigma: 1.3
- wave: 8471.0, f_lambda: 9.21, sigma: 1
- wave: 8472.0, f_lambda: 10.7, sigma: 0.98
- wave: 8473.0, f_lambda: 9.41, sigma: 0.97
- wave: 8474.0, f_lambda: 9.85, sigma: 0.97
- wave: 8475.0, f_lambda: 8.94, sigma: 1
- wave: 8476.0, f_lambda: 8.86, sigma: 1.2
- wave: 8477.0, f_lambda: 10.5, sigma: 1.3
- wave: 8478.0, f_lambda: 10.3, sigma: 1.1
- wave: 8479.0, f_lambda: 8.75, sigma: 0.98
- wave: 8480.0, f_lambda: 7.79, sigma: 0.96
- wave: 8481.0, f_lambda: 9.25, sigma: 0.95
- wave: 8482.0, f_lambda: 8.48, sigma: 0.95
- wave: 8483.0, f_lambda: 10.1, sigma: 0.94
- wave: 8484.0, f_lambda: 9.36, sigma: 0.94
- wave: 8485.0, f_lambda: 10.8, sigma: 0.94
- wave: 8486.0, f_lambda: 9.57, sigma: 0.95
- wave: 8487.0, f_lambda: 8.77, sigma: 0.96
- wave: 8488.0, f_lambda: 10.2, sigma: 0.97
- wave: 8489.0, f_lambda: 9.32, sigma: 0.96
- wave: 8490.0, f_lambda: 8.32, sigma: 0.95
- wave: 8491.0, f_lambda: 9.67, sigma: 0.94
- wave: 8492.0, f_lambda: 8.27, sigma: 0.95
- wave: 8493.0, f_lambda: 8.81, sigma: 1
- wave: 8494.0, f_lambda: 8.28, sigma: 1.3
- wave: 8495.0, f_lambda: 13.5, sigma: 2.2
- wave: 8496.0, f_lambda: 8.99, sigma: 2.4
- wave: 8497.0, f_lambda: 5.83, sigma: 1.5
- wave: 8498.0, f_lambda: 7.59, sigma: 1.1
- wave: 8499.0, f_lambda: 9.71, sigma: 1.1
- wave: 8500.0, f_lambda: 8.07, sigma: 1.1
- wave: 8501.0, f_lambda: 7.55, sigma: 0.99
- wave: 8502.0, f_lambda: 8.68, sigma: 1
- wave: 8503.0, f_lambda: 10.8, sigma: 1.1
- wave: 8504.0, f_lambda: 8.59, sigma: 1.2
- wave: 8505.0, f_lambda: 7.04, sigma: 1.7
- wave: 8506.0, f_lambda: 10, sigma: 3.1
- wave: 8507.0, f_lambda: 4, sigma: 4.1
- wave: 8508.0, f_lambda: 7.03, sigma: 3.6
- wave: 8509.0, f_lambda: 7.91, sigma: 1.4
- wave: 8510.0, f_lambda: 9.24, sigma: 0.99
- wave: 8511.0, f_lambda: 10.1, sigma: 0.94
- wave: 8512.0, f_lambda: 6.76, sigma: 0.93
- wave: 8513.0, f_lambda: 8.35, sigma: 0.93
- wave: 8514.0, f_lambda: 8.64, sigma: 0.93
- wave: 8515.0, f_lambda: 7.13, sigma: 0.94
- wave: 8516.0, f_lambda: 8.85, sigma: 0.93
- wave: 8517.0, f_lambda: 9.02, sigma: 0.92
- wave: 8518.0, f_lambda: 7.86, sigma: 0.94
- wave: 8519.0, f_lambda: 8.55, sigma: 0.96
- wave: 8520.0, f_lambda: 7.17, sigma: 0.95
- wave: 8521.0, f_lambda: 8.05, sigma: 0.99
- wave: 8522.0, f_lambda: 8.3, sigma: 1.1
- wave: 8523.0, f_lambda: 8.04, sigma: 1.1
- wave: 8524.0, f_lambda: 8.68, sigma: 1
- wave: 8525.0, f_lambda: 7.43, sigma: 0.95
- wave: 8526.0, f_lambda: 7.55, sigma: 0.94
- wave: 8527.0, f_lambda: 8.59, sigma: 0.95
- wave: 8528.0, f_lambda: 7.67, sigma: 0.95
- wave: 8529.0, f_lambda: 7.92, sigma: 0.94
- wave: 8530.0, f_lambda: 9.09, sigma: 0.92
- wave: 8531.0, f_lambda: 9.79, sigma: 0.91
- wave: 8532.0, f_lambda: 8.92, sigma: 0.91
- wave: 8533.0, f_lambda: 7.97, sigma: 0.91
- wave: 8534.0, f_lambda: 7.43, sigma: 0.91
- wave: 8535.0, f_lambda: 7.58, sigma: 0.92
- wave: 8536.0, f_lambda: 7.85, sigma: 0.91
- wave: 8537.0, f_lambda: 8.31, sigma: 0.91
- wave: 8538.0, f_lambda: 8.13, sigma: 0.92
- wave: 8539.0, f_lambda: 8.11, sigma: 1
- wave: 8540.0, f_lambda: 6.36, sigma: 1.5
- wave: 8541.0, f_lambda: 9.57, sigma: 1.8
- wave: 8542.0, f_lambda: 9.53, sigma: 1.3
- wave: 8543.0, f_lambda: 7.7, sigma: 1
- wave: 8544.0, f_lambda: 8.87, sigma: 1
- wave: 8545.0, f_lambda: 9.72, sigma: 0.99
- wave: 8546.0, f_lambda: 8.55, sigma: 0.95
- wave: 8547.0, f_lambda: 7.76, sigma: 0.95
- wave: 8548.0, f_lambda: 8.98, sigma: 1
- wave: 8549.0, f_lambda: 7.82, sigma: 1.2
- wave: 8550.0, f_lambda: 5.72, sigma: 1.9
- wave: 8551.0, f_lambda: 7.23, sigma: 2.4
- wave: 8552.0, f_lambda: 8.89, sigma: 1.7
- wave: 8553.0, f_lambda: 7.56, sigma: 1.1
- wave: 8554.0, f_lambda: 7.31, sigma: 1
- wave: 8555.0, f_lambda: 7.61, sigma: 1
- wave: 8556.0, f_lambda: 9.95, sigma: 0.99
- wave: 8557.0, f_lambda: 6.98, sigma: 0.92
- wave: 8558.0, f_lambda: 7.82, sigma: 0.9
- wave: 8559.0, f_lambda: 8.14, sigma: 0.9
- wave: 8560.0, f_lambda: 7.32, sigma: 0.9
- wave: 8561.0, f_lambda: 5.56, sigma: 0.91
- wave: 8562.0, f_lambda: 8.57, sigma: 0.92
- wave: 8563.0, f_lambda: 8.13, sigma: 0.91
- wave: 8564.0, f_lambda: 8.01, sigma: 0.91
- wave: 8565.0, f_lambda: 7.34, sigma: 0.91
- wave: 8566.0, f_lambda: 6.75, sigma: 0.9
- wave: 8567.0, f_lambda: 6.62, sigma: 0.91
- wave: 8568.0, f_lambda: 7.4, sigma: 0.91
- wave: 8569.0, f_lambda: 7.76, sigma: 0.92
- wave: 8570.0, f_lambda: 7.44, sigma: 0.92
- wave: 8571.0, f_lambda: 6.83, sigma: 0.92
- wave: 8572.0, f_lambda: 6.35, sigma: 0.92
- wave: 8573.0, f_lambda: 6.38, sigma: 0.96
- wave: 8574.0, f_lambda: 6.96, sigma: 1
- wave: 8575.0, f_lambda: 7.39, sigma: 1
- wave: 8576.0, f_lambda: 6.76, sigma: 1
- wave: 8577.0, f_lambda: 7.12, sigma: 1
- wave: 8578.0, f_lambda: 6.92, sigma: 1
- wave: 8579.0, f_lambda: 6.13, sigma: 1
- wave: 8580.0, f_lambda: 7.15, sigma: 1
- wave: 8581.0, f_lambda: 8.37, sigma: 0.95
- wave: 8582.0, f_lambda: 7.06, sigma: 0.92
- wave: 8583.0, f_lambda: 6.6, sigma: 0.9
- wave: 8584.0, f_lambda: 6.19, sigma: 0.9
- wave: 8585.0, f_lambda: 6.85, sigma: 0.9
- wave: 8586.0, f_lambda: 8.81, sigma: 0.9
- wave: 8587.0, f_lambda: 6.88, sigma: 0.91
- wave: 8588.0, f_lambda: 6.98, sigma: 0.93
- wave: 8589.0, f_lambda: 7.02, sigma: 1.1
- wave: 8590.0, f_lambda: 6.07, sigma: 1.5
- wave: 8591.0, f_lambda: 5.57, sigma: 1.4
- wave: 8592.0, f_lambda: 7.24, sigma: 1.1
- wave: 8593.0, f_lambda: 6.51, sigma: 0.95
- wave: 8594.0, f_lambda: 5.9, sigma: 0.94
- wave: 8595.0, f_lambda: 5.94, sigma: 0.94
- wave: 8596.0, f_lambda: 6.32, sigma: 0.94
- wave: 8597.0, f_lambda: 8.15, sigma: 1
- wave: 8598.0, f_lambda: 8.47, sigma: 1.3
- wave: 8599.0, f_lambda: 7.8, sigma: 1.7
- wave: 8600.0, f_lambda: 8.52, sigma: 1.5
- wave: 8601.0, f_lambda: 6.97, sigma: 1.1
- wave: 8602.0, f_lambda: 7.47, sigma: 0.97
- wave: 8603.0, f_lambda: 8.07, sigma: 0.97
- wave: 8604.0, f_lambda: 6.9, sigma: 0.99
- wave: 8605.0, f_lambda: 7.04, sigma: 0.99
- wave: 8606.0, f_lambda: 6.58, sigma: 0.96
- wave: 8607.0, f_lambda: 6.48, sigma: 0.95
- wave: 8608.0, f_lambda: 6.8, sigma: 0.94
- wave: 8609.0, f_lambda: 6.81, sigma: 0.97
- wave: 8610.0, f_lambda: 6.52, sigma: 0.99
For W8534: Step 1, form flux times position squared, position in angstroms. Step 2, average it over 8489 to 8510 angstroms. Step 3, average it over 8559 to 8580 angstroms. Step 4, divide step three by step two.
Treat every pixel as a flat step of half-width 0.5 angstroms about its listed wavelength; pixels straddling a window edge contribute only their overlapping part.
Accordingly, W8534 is 0.85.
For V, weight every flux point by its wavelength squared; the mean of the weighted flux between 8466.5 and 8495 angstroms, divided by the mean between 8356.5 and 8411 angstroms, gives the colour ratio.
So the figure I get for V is 1.0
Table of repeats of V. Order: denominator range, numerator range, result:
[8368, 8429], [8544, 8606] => 0.75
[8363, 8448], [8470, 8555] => 0.86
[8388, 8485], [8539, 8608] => 0.74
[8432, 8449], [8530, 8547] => 0.81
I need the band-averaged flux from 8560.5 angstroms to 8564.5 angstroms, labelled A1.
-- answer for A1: 7.57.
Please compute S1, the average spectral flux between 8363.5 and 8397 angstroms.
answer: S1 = 9.7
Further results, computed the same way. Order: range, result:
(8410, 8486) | 10.1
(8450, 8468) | 9.74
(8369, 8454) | 10.3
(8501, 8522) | 8.18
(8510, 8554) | 8.19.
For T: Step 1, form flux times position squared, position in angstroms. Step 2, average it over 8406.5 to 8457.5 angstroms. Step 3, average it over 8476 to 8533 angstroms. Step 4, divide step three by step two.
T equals 0.9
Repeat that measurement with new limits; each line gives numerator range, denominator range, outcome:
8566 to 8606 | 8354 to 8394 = 0.77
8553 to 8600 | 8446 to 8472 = 0.73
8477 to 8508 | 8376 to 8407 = 0.88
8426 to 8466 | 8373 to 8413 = 1.00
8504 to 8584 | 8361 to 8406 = 0.81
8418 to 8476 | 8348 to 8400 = 1.06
